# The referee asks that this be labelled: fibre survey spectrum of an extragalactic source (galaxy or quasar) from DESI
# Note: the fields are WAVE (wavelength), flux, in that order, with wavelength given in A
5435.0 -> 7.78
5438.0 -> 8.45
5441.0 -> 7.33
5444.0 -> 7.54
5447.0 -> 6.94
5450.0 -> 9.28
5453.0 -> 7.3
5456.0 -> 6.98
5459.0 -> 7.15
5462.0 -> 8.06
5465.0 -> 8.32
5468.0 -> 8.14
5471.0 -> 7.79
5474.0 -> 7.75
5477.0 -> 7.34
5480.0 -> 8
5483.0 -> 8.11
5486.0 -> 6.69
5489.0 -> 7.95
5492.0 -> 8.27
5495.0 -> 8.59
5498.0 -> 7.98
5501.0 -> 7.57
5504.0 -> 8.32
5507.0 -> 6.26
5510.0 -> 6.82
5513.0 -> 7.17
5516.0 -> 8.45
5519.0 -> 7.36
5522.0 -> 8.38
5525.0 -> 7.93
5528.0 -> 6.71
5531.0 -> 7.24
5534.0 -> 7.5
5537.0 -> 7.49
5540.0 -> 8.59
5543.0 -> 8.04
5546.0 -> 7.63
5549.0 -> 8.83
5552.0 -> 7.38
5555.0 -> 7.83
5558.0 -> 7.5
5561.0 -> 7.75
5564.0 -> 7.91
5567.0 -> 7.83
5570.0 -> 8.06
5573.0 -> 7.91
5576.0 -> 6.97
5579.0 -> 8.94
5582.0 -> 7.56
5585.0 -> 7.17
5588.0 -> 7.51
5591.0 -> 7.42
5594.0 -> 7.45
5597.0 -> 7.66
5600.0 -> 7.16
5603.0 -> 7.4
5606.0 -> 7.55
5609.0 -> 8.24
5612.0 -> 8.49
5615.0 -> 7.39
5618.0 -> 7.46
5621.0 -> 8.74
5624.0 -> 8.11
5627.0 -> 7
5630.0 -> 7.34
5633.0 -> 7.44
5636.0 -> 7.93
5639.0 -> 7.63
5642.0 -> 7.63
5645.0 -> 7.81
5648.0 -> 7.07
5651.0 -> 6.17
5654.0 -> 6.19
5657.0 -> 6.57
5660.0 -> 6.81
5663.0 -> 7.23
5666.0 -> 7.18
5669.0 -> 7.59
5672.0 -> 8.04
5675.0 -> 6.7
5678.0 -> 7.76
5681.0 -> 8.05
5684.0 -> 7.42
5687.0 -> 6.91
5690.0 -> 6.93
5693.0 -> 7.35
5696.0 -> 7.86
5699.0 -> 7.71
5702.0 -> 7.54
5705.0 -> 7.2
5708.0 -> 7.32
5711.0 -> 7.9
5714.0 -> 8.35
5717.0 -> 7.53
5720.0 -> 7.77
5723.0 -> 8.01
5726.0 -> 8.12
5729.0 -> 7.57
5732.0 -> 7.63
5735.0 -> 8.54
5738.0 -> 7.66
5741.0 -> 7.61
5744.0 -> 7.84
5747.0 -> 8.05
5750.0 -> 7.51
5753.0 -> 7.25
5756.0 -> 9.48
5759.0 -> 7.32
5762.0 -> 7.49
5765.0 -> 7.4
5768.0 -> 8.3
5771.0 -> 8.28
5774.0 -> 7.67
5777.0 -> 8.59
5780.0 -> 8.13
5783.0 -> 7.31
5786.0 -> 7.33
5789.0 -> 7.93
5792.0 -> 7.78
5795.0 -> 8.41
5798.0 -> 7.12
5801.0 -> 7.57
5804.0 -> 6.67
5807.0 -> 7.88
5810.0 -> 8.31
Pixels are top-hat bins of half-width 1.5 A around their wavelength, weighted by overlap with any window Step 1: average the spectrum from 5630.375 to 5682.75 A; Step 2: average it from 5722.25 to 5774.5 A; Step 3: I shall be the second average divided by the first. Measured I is 1.1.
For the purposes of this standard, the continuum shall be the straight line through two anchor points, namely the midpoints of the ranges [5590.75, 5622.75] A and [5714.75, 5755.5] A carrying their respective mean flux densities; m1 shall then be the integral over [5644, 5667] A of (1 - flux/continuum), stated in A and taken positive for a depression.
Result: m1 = 2.7 A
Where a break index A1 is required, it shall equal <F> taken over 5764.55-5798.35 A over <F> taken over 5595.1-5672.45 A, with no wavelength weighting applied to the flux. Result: 1.1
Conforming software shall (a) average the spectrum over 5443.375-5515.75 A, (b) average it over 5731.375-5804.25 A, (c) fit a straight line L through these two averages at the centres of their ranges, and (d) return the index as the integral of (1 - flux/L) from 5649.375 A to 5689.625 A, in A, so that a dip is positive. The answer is 3.4 A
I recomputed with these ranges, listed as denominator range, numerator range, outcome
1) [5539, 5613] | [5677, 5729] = 0.98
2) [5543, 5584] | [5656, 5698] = 0.93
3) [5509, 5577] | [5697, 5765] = 1.01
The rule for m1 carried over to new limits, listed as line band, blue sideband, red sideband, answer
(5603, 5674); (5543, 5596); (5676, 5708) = 1.2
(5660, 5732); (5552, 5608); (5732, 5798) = 2.2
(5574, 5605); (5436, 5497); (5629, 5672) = -0.5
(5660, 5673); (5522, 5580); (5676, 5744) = 0.5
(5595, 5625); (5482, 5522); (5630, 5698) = -1.6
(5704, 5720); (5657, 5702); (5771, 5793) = -0.3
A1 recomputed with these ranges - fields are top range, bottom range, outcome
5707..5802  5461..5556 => 1.01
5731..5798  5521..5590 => 1.01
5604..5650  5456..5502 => 0.98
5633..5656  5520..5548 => 0.93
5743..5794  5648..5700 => 1.09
